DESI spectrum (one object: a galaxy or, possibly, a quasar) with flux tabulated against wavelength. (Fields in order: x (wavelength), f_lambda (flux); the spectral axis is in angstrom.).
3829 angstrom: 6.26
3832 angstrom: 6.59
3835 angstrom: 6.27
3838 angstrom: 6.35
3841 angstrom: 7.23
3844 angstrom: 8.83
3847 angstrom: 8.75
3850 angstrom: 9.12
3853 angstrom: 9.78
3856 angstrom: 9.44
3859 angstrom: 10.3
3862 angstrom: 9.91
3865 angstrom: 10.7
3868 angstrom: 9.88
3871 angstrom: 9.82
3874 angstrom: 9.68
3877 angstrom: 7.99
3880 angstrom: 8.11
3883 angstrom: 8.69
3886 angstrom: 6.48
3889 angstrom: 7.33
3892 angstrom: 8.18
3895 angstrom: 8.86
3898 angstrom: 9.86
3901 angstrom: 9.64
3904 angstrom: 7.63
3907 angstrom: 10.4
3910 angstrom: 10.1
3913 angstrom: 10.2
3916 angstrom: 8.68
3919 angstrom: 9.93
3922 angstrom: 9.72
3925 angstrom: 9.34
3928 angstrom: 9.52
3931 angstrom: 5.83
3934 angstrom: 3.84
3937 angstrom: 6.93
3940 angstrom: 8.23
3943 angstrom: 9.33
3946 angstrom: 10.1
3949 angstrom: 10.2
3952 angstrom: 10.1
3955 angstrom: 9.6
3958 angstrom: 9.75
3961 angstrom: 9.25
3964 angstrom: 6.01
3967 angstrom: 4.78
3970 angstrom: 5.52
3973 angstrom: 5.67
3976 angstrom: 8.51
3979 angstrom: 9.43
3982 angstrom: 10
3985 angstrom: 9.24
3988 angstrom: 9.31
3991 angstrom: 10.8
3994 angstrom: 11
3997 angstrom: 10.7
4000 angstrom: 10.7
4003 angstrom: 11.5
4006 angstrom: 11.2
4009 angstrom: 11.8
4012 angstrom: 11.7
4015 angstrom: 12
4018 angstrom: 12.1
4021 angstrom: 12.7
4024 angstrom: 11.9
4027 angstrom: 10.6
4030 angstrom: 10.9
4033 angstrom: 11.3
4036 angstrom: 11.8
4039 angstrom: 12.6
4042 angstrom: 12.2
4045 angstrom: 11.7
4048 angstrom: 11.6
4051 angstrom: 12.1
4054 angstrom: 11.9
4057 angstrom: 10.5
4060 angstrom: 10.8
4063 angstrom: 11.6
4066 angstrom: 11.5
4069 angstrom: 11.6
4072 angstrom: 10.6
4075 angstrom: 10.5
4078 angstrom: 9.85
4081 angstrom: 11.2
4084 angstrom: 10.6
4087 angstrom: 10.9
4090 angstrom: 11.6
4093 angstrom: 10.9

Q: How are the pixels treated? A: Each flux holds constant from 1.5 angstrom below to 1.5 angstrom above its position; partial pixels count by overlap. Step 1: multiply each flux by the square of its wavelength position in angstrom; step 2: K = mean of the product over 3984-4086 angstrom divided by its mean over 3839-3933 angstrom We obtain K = 1.35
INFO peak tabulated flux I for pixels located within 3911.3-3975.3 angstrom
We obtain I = 10.2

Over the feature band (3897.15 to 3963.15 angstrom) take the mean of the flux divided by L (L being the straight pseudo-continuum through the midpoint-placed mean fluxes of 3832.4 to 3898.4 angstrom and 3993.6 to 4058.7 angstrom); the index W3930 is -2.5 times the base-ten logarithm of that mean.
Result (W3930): 0.10 mag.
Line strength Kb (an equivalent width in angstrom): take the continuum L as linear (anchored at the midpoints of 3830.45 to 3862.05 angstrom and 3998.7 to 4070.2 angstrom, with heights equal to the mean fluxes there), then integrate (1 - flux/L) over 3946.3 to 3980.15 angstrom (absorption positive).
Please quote 7.2 angstrom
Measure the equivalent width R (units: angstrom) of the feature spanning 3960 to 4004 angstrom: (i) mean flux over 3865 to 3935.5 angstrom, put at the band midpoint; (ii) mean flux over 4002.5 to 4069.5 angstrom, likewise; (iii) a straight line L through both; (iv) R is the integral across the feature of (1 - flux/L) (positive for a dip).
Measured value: 7.2 angstrom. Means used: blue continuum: 8.73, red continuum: 11.6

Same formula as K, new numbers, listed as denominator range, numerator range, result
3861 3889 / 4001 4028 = 1.41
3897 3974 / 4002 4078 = 1.43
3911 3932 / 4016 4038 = 1.34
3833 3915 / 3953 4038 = 1.20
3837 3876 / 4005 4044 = 1.39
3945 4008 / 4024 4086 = 1.27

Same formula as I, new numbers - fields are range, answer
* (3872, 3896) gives 9.68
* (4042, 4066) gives 12.2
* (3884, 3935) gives 10.4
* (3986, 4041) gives 12.7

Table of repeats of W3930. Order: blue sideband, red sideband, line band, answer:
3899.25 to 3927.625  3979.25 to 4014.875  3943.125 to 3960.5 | 0.02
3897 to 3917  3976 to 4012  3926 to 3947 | 0.27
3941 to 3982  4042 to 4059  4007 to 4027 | -0.15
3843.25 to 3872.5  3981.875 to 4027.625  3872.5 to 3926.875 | 0.13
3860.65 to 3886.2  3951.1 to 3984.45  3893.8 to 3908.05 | -0.05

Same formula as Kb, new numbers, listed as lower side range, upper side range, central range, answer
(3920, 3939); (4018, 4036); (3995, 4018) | -1.5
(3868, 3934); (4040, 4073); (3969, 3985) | 3.3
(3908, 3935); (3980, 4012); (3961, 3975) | 5.5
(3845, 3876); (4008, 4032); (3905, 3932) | 2.8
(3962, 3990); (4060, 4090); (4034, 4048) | -3.1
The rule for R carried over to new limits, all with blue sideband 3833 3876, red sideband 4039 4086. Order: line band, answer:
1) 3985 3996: 0.2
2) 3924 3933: 1.7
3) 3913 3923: 0.1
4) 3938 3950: 0.8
